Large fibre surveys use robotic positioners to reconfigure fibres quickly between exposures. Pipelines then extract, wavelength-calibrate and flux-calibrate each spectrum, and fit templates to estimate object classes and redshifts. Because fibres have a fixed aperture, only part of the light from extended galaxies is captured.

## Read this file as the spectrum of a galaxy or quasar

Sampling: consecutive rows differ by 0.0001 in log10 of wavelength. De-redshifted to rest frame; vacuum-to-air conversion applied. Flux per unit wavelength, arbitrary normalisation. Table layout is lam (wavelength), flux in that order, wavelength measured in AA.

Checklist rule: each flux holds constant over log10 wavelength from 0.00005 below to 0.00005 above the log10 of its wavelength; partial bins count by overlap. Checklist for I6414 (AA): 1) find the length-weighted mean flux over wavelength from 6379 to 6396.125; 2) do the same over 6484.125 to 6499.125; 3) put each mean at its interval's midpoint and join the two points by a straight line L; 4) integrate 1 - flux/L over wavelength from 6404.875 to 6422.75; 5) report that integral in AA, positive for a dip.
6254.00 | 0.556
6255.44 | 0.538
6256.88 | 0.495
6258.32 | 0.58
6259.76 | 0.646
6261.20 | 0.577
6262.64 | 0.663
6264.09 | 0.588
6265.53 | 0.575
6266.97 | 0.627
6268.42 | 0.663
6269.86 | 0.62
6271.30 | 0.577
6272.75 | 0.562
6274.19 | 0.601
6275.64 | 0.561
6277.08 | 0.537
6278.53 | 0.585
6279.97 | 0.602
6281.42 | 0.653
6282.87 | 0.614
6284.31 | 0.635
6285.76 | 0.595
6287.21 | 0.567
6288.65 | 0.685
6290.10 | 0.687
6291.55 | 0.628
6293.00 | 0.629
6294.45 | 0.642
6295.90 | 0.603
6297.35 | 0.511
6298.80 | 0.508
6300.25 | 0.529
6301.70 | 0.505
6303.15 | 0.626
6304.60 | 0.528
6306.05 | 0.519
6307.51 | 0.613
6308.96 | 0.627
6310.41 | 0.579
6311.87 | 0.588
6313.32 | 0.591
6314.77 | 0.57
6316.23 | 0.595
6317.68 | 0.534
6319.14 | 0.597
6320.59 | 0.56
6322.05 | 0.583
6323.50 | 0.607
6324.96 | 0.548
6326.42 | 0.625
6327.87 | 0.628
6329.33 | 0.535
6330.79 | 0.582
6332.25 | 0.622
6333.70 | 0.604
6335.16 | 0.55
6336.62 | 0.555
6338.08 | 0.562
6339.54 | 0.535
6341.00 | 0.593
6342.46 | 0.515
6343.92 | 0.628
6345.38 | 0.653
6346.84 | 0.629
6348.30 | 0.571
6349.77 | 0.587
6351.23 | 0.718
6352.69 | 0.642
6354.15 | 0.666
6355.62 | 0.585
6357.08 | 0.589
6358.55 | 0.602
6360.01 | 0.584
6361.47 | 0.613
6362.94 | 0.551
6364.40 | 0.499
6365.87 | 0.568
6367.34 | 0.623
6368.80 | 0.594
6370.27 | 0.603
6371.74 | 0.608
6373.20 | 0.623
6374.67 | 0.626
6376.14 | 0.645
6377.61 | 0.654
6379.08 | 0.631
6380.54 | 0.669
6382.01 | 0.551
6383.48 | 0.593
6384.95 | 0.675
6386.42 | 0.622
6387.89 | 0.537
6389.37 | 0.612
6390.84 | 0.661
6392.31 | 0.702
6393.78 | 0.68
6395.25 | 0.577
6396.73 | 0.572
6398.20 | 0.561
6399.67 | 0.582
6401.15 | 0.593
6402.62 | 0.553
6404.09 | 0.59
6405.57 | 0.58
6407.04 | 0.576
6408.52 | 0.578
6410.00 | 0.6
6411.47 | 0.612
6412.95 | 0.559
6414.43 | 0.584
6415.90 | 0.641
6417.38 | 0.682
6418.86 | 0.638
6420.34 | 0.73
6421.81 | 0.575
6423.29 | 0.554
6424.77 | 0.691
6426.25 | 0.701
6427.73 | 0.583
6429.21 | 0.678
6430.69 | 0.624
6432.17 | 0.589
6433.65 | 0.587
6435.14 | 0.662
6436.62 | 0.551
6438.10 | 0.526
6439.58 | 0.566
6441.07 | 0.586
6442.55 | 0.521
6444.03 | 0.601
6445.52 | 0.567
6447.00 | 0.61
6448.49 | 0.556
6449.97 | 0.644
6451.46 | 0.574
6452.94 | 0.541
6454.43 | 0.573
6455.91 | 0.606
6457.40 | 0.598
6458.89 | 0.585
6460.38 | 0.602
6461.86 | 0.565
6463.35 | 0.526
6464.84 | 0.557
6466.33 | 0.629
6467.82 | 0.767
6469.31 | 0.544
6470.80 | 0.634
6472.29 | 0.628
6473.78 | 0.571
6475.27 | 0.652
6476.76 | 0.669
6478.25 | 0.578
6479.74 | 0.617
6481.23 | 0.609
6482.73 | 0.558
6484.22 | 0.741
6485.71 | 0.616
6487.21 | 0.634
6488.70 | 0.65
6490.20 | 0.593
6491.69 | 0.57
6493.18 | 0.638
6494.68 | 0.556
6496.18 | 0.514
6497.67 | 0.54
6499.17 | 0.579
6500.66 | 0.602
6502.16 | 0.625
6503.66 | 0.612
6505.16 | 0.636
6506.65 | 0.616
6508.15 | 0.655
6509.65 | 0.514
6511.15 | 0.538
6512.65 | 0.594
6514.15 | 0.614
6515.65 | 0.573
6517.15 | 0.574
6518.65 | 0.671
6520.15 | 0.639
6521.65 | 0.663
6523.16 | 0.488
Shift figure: 0.17 AA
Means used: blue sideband 0.625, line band 0.612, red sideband 0.598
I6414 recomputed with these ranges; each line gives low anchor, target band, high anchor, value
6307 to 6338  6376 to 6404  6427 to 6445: -1.22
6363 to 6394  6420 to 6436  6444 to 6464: -1.02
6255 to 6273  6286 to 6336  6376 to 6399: 1.58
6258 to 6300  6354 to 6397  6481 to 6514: -0.60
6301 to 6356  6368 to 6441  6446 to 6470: -2.60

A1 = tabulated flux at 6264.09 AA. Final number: 0.588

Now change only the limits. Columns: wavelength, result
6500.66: 0.602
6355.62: 0.585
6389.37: 0.612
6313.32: 0.591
